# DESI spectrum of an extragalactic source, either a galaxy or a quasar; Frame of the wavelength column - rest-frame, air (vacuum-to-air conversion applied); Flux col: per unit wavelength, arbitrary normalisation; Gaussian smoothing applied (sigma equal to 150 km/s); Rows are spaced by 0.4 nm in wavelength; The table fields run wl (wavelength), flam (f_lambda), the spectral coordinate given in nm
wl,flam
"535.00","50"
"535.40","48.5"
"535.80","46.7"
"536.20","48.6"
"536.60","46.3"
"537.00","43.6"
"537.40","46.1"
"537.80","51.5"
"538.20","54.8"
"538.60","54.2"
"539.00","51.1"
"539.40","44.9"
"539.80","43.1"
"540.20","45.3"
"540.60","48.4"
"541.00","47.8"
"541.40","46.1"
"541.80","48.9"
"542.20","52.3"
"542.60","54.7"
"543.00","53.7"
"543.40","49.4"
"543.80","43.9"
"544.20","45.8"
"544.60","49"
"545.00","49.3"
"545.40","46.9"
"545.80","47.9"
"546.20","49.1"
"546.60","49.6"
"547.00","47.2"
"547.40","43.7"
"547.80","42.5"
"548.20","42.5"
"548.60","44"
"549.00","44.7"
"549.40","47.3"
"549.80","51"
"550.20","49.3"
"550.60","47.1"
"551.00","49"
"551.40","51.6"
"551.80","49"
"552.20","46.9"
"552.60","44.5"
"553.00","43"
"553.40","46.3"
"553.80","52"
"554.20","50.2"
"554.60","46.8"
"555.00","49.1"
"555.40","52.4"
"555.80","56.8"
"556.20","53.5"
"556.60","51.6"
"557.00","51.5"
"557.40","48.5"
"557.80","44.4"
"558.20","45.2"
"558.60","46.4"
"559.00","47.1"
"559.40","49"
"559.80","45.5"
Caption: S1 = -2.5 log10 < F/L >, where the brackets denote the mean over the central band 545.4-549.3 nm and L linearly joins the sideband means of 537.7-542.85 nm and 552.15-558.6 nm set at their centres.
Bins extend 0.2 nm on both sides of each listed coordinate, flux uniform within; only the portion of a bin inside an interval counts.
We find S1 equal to 0.08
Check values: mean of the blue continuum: 49.5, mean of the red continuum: 48.9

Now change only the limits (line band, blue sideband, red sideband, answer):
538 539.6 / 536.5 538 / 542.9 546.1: -0.090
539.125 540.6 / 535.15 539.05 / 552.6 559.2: 0.086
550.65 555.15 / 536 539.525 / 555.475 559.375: 0.032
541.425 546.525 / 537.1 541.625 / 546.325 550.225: -0.044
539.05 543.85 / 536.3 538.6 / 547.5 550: -0.018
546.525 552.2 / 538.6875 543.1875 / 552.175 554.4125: 0.017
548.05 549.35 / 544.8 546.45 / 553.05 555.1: 0.098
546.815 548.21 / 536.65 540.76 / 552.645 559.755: 0.103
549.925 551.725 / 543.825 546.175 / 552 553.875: -0.062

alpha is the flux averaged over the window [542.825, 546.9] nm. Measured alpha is 48.4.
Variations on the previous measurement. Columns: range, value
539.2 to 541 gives 45.7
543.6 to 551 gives 46.8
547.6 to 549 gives 43.2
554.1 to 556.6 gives 51.5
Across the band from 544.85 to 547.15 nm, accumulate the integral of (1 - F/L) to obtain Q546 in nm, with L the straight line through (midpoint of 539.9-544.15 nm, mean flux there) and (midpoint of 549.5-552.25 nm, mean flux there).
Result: 0.03 nm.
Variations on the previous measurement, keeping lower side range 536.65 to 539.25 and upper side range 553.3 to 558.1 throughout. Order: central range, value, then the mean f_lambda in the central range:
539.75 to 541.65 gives 0.13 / 46.5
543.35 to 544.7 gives 0.09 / 46.6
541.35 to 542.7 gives -0.02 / 50.7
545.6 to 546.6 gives 0.03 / 48.7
